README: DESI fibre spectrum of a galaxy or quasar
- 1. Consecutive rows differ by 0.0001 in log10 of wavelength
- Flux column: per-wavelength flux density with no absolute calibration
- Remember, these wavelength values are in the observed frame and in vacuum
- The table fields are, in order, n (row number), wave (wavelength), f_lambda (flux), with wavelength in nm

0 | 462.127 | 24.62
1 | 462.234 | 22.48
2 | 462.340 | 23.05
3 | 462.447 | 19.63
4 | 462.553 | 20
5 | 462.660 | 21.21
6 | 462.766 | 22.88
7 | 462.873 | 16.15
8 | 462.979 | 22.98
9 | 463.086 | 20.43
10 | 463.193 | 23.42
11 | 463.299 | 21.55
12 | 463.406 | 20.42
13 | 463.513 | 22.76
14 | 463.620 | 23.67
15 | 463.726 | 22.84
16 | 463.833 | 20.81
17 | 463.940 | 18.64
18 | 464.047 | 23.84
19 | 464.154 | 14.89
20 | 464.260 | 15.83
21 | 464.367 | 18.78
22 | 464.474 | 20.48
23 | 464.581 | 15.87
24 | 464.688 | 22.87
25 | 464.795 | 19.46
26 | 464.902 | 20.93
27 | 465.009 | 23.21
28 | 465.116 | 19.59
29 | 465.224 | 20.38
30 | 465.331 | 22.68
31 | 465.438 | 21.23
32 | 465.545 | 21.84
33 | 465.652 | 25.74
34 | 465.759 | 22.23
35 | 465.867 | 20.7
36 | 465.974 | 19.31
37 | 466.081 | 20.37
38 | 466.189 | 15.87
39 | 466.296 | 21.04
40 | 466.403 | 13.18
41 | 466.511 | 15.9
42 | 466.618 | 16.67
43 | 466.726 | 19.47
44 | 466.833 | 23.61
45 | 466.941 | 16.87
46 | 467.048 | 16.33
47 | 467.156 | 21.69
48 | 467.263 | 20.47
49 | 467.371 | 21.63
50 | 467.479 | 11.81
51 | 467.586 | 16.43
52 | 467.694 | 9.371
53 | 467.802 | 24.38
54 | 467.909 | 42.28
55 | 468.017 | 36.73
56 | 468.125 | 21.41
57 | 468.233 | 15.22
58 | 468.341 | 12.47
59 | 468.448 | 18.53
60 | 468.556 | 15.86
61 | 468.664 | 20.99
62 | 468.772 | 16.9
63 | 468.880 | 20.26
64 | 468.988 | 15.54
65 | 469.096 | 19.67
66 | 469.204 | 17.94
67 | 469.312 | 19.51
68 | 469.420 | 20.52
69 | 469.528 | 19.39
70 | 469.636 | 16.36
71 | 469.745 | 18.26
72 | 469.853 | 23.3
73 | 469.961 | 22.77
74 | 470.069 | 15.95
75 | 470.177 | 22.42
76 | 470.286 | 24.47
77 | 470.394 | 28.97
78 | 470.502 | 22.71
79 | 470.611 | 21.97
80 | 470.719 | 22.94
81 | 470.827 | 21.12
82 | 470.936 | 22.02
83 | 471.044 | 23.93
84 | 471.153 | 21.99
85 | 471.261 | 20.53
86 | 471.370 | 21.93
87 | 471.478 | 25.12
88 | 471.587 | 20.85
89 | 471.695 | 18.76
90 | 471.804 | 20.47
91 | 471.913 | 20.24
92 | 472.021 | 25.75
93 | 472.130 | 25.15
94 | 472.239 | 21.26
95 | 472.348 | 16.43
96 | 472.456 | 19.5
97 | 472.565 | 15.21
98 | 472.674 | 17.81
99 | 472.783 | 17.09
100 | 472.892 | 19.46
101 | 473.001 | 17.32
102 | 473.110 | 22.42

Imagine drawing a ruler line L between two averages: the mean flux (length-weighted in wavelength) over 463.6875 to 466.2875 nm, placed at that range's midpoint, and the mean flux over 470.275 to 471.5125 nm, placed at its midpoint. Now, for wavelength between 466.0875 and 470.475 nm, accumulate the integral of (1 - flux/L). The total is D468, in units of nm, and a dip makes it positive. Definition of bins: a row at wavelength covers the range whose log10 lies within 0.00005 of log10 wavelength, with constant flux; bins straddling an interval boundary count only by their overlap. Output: 0.42 nm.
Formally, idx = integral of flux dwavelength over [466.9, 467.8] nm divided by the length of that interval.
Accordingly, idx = 17.3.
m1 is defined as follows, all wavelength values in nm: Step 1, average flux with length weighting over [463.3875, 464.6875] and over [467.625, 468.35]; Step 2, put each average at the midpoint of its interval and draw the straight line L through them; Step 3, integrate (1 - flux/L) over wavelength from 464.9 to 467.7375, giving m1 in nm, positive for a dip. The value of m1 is 0.36 nm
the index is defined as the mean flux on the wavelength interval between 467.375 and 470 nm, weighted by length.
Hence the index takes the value 19.8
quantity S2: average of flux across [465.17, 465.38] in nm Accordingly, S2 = 21.5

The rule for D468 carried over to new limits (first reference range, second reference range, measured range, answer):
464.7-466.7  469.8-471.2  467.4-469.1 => 0.12 nm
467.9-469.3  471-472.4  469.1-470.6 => 0.00 nm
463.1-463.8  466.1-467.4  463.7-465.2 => 0.09 nm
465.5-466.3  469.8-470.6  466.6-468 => 0.06 nm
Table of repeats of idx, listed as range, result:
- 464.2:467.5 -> 19.6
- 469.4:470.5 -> 21.3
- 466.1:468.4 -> 19.7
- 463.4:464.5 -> 20.3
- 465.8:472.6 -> 20.3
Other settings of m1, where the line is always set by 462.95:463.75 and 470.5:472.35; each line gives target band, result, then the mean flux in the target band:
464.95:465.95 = 0.01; 21.9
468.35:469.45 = 0.19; 18.3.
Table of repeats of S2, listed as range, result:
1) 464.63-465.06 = 21.6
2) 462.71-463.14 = 20.6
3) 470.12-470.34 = 23.3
